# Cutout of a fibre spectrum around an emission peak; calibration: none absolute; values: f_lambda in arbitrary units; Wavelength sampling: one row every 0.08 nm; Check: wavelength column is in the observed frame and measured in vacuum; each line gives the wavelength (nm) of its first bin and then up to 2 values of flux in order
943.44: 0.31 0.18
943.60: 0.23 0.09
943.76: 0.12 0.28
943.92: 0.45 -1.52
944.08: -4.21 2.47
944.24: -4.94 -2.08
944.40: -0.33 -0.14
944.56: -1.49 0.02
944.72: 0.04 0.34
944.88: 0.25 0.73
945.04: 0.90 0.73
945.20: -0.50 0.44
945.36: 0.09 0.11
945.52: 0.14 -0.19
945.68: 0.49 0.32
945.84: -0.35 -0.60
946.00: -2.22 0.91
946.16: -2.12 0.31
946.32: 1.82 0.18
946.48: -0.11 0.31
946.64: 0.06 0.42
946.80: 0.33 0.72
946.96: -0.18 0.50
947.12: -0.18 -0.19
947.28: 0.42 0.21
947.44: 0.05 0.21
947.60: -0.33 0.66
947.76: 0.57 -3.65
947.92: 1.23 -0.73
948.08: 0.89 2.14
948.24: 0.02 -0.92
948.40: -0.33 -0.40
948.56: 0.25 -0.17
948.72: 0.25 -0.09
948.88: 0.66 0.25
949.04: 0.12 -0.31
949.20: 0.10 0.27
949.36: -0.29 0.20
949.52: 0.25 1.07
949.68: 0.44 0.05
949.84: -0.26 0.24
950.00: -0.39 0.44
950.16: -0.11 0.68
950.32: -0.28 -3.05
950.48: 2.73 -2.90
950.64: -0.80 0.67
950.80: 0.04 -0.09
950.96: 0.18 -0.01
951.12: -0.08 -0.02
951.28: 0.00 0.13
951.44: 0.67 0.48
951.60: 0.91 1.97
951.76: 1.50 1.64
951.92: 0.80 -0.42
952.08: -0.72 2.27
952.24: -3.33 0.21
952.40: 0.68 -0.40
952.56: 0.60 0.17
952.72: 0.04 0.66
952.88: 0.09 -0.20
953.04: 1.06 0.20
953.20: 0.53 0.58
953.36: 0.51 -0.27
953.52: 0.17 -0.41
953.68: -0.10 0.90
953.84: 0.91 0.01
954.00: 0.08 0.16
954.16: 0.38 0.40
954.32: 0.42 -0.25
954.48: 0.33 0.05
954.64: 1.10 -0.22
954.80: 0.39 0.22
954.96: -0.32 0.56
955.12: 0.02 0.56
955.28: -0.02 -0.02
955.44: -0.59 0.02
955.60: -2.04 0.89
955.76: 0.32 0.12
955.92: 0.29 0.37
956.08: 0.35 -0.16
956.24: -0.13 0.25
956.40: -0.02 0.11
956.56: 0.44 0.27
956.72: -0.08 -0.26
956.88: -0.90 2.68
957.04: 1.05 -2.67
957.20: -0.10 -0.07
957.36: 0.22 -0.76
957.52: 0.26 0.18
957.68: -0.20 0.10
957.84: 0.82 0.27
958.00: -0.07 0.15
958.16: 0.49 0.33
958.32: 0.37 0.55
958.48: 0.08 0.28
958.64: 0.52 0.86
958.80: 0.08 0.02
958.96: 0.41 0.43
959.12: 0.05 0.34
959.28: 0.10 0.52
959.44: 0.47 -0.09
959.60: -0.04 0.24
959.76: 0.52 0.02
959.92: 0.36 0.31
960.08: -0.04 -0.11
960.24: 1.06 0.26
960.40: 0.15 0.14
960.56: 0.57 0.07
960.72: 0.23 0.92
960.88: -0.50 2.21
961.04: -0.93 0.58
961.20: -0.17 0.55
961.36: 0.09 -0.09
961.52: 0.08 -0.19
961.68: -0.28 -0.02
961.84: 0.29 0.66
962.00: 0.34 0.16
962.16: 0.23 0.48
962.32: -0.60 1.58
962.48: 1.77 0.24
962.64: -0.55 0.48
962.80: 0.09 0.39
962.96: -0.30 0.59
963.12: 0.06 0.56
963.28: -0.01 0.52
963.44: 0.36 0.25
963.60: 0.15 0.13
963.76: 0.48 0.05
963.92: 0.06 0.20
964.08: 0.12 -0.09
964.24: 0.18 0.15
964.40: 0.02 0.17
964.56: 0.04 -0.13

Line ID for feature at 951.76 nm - Hbeta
